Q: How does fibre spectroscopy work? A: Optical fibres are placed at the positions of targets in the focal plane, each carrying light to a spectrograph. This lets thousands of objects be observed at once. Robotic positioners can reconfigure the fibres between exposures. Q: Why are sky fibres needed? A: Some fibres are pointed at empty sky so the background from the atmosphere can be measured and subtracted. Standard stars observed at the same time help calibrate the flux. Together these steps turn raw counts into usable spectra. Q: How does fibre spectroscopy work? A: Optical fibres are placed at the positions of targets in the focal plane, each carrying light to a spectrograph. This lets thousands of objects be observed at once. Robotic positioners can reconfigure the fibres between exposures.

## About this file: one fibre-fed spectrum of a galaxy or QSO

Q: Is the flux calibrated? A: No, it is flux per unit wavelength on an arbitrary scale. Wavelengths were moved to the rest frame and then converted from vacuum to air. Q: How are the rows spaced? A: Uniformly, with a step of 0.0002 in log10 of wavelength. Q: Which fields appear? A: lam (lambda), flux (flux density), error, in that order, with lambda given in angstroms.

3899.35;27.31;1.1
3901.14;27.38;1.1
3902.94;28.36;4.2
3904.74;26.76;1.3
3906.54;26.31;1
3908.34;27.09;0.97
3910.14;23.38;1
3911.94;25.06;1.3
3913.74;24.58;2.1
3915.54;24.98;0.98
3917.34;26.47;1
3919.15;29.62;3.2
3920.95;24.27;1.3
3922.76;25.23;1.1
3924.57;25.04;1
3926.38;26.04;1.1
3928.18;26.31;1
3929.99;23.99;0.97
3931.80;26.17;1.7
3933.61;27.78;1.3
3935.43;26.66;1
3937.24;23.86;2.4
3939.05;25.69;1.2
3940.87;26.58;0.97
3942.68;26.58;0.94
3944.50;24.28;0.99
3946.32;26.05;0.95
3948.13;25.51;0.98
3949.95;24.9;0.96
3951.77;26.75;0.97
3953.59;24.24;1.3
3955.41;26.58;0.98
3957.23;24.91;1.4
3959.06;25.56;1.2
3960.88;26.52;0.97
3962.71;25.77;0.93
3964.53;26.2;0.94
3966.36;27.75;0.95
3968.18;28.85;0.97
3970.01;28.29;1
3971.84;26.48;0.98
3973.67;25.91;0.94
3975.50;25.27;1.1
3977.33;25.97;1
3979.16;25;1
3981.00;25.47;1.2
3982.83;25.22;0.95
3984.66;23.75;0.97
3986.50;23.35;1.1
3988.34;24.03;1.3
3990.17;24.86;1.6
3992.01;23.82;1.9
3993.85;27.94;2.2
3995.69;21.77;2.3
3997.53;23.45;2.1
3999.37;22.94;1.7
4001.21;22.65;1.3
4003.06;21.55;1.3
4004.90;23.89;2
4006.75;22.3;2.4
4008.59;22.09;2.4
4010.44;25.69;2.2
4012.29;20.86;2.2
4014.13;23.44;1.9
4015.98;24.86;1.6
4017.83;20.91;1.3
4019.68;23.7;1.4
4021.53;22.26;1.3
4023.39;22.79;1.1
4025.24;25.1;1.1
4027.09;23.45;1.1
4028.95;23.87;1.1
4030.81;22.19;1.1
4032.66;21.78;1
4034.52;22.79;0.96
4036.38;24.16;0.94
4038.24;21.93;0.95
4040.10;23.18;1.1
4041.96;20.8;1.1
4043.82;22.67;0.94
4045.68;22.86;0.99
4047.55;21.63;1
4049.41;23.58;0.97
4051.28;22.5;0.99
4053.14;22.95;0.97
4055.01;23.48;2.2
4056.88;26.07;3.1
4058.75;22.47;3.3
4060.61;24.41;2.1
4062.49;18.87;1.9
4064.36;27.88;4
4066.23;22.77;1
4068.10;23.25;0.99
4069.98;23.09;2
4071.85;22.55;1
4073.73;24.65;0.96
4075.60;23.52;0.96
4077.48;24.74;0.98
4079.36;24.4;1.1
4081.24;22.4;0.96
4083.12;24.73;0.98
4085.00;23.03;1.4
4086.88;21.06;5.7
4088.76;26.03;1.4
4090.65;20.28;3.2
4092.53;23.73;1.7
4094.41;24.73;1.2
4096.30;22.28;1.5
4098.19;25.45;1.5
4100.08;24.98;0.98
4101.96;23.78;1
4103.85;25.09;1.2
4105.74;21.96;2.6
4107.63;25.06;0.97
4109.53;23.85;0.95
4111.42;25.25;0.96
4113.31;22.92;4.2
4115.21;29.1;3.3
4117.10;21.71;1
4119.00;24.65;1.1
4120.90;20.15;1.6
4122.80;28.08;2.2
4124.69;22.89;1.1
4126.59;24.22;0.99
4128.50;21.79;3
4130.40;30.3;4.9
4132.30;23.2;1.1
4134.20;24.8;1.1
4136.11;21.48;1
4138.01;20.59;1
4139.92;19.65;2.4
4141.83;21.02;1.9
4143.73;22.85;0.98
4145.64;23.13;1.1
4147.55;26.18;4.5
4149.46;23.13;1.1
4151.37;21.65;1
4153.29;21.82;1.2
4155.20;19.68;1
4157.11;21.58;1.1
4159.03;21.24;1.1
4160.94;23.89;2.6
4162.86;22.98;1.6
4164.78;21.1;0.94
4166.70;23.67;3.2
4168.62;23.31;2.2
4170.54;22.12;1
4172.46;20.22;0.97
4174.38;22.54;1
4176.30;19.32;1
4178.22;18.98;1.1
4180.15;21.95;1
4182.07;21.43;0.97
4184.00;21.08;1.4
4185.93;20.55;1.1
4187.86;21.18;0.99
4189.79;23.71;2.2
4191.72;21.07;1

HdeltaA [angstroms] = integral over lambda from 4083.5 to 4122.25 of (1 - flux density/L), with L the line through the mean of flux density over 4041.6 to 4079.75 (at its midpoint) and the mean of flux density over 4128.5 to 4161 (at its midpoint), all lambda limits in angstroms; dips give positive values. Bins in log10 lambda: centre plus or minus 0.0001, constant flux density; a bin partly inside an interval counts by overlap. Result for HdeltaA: -1.4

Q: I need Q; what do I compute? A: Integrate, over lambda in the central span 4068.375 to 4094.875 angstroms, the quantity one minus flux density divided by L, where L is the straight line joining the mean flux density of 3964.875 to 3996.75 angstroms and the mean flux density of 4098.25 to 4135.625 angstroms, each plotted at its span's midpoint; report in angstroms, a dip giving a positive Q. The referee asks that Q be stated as 1.31 angstroms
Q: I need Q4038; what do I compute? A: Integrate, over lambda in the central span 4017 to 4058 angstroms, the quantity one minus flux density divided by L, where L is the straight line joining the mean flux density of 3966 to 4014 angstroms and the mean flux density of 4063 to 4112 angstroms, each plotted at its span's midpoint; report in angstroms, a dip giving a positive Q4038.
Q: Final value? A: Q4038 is 2.1 angstroms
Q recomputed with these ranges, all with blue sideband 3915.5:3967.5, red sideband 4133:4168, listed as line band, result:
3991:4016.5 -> 1.50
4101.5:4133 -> -2.12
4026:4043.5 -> 1.13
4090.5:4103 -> -0.34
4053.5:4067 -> 0.08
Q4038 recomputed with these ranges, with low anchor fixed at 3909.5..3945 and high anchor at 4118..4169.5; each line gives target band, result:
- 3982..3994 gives 0.2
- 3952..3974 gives -1.1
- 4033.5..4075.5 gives 1.6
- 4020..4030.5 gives 0.4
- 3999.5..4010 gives 0.9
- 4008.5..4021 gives 0.7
